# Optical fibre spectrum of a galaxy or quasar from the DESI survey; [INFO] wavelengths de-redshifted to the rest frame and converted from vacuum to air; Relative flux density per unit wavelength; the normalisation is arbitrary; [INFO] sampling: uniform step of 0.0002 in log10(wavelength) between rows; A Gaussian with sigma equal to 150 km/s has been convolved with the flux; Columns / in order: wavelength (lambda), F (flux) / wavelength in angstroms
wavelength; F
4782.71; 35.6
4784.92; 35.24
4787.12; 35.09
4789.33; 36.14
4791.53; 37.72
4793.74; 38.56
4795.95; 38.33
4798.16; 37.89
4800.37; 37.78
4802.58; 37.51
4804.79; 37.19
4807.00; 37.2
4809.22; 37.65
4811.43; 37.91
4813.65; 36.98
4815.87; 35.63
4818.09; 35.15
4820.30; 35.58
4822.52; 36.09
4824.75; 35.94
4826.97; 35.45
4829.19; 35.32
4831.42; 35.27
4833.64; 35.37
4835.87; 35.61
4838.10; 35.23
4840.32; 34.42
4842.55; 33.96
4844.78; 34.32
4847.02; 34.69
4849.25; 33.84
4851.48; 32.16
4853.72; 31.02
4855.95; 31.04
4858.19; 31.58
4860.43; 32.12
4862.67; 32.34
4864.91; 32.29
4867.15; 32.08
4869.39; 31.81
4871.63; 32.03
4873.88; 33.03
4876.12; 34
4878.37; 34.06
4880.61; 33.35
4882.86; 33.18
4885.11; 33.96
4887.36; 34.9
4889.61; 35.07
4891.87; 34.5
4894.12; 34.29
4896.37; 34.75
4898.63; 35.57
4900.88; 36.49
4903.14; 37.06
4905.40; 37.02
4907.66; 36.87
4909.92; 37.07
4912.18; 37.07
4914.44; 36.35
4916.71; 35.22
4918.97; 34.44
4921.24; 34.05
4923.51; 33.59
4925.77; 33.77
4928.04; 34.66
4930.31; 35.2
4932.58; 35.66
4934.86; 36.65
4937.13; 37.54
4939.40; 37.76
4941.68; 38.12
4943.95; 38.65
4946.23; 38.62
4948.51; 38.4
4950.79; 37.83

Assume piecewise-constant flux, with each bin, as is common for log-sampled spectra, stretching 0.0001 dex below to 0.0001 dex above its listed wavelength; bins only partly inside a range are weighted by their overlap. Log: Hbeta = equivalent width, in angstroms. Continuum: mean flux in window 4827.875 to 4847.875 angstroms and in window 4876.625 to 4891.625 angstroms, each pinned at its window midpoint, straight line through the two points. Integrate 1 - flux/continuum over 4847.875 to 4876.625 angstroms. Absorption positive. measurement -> 1.9 angstroms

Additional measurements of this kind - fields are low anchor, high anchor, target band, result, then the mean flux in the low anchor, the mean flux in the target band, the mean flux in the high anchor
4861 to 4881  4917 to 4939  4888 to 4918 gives -1.60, 32.7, 35.9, 35.2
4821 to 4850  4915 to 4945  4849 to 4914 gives 2.64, 35.1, 34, 35.8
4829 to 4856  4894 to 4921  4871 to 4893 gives 0.88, 34.1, 33.8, 36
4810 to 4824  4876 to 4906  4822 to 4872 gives 2.87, 36.2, 33.6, 34.9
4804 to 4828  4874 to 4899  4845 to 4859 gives 1.10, 36.4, 32.5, 34.2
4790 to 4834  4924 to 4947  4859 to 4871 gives 1.49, 36.7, 32.1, 36.6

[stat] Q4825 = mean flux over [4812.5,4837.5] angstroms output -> 35.7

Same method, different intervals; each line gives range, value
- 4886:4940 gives 35.6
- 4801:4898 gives 34.4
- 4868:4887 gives 33.2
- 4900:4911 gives 36.9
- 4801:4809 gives 37.4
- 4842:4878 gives 32.6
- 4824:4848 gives 35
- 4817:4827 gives 35.7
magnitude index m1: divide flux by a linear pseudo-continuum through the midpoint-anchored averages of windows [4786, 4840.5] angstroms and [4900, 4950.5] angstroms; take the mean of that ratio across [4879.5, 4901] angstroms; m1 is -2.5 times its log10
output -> 0.06 mag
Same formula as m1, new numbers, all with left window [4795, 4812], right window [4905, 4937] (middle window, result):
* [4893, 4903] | 0.02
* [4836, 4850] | 0.07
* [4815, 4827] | 0.05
